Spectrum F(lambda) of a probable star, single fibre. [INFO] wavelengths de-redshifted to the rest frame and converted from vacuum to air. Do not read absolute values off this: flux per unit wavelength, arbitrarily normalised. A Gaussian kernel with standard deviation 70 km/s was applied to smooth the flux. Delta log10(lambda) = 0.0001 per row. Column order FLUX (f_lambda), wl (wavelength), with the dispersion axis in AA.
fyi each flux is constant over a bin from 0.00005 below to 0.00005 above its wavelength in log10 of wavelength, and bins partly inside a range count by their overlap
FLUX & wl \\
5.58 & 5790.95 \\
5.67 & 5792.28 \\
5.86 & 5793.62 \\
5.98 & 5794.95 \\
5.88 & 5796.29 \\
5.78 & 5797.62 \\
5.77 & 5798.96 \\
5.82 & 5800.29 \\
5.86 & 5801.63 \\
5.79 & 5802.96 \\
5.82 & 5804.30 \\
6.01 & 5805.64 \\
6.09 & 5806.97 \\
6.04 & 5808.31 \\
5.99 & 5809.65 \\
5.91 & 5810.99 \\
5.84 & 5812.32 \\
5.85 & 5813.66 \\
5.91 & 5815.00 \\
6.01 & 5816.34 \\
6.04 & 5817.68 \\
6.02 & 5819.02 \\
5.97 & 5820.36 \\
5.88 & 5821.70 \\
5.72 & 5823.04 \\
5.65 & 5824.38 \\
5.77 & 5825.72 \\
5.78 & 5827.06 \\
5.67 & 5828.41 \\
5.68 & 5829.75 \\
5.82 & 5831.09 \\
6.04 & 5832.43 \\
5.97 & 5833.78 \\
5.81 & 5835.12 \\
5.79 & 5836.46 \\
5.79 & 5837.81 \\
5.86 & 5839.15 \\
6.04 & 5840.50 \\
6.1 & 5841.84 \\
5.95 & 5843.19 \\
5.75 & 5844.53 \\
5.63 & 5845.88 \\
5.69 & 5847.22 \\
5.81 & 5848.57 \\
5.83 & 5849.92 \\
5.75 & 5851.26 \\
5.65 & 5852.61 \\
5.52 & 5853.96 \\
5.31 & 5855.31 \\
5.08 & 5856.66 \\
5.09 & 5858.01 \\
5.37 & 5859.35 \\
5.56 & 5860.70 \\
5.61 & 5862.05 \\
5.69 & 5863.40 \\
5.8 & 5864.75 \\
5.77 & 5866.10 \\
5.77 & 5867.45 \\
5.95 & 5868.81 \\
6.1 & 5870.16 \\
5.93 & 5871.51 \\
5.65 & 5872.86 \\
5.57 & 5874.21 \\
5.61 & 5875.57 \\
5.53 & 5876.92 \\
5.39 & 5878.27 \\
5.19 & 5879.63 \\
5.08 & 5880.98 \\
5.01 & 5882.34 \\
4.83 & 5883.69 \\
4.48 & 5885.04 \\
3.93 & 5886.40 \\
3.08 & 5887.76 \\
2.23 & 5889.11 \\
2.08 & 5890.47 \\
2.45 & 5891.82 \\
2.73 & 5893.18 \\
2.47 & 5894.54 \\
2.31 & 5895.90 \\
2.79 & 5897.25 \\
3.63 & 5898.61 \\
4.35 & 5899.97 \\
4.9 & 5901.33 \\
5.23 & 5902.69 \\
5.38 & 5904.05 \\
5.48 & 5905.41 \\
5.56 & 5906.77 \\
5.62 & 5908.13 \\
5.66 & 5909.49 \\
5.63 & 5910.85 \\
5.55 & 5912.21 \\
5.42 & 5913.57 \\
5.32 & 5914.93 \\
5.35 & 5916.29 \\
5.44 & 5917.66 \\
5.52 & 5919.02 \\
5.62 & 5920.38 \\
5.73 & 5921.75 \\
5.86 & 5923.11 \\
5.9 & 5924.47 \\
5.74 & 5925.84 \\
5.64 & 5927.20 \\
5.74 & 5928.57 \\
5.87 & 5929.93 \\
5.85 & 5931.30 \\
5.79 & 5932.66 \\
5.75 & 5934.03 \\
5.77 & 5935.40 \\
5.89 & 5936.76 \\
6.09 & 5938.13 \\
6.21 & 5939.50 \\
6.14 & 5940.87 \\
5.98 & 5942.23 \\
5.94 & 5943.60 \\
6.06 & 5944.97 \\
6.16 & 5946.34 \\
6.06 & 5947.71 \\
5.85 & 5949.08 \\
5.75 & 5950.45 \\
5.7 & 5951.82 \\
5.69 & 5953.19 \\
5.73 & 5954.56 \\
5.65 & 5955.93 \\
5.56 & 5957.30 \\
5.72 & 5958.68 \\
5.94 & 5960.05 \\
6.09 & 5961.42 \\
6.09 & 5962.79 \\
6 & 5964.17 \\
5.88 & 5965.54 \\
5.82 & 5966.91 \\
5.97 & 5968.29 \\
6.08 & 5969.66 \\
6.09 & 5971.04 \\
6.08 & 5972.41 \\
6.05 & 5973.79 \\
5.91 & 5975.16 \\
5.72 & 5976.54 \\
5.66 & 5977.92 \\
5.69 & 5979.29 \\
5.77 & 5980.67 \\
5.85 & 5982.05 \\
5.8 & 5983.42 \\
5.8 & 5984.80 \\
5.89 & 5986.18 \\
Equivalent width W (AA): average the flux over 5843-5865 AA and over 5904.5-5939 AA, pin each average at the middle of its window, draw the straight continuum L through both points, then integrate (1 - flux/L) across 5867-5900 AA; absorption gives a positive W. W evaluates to 7.67 AA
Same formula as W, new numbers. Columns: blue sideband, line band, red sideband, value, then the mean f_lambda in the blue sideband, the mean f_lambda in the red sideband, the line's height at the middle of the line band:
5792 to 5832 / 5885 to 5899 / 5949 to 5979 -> 7.2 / 5.87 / 5.86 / 5.86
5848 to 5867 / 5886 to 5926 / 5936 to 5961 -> 8.3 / 5.56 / 5.9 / 5.74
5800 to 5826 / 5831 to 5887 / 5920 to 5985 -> 3.0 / 5.9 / 5.87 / 5.89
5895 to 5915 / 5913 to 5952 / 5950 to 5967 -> -3.4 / 4.82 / 5.82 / 5.33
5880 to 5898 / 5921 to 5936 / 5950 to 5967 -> -3.2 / 3.38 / 5.82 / 4.76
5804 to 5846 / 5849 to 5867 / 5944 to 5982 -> 1.0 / 5.88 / 5.88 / 5.88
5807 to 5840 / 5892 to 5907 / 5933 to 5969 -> 4.9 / 5.87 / 5.9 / 5.89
